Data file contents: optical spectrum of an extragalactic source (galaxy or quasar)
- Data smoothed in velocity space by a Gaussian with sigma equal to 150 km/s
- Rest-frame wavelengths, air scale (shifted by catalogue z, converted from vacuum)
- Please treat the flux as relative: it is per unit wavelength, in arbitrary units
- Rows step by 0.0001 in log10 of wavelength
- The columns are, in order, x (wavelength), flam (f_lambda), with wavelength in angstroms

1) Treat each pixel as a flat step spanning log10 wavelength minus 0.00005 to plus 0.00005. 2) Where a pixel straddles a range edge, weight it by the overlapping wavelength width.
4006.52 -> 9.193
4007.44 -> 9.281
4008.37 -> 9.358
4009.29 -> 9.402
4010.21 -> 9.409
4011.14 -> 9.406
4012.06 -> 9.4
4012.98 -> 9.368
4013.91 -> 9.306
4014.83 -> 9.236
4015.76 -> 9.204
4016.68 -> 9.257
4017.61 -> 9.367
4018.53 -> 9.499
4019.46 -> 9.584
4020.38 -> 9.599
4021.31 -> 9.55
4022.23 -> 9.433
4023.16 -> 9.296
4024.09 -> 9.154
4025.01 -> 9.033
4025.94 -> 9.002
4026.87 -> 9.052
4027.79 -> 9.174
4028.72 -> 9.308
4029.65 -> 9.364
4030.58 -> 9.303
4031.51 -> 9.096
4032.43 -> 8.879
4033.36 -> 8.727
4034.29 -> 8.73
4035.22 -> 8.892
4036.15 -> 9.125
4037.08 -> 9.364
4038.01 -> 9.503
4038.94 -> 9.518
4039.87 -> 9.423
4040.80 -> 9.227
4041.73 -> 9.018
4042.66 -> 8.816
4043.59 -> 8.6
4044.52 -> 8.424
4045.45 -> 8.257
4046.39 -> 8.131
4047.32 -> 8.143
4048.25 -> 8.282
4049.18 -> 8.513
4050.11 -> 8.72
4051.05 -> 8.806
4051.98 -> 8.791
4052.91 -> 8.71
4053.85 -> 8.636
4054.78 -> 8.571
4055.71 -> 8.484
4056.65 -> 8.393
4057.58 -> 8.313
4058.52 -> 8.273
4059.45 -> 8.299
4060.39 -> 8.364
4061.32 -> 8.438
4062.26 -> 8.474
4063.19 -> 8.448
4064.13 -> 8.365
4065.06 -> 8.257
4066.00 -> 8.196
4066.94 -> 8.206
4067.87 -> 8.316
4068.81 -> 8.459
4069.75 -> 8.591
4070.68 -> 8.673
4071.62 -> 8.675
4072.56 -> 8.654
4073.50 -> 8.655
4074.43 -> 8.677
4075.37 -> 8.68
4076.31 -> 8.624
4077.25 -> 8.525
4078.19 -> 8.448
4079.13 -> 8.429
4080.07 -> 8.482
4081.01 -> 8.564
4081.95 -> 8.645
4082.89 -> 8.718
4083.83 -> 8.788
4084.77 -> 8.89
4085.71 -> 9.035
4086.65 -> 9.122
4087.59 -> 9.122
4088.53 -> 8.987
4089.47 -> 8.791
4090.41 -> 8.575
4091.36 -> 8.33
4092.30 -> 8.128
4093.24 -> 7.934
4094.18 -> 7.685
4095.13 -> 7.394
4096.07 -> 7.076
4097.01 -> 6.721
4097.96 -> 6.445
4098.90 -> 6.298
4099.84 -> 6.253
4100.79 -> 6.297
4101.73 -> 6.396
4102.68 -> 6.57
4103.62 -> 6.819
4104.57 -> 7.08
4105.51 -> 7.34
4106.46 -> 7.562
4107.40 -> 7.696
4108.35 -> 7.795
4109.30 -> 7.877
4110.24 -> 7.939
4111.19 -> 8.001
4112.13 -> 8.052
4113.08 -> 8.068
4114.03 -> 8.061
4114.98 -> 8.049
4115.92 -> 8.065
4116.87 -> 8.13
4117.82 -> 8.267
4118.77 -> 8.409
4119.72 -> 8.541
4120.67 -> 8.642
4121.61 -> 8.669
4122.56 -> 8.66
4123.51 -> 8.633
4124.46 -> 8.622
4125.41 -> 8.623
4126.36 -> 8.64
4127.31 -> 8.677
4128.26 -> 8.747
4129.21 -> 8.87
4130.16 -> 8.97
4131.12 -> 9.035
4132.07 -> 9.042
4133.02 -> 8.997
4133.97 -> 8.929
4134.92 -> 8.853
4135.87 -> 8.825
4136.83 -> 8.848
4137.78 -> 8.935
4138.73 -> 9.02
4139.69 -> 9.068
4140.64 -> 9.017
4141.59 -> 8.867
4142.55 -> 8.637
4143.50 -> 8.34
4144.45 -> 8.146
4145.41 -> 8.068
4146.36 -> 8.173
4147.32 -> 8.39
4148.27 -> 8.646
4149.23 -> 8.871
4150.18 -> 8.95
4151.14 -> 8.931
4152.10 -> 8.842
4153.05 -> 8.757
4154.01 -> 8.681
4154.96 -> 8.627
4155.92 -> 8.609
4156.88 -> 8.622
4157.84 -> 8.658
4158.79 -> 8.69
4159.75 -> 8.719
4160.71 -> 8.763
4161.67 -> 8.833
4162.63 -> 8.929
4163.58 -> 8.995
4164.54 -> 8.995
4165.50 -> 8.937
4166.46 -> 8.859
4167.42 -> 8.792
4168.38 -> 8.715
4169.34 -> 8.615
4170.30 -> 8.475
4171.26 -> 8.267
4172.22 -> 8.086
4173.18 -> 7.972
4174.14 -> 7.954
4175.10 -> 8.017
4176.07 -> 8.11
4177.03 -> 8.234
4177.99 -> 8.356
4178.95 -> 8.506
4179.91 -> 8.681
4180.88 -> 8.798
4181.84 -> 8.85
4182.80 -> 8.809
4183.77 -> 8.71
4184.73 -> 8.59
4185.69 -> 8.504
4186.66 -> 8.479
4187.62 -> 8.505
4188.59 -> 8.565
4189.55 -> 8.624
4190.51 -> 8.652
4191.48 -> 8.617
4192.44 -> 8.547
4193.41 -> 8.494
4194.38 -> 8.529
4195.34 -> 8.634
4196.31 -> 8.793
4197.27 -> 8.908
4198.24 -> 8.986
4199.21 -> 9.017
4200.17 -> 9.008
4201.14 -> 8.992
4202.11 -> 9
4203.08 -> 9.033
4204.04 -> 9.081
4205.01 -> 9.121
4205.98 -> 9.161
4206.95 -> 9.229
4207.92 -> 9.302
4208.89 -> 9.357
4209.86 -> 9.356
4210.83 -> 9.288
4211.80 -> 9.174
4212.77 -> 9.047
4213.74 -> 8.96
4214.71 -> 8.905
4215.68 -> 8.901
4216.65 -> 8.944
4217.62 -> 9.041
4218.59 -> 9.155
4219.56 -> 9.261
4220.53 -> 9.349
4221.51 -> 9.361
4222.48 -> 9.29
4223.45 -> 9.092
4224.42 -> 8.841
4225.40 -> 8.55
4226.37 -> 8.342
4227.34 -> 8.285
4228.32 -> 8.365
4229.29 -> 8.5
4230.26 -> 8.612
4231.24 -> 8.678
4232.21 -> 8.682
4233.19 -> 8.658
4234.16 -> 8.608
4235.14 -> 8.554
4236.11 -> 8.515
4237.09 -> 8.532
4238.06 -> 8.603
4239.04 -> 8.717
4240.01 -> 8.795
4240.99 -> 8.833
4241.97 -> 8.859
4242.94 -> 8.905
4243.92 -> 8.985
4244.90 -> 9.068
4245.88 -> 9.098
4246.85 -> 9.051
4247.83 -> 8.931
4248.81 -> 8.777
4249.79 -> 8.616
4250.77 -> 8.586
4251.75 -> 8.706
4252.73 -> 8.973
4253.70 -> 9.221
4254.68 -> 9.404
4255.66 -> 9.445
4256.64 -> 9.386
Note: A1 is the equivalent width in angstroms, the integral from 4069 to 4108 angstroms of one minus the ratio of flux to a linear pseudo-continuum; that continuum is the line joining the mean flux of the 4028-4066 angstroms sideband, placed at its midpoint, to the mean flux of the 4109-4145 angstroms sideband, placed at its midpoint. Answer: 2.9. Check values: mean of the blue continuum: 8.72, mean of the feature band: 8.01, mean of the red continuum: 8.58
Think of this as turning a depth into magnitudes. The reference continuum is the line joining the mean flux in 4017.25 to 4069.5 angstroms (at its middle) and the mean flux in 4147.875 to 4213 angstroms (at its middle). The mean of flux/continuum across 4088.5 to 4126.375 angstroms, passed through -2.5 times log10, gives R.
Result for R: 0.13 mag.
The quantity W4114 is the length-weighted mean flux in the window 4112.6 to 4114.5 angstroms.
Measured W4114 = 8.04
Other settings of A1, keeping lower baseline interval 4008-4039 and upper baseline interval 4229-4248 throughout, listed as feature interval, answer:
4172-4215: 0.6 angstroms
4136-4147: 0.4 angstroms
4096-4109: 3.1 angstroms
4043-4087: 3.1 angstroms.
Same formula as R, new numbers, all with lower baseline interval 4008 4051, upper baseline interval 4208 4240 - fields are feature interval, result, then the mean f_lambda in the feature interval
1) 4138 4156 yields 0.04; 8.67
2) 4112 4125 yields 0.08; 8.36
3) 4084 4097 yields 0.08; 8.34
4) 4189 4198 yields 0.03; 8.66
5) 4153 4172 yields 0.03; 8.72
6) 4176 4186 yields 0.04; 8.58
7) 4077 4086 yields 0.05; 8.65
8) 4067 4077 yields 0.06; 8.59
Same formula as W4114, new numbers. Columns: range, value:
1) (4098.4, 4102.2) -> 6.32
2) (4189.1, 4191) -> 8.64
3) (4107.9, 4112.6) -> 7.94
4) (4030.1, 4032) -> 9.22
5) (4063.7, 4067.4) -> 8.25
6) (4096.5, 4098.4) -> 6.58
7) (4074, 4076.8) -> 8.65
